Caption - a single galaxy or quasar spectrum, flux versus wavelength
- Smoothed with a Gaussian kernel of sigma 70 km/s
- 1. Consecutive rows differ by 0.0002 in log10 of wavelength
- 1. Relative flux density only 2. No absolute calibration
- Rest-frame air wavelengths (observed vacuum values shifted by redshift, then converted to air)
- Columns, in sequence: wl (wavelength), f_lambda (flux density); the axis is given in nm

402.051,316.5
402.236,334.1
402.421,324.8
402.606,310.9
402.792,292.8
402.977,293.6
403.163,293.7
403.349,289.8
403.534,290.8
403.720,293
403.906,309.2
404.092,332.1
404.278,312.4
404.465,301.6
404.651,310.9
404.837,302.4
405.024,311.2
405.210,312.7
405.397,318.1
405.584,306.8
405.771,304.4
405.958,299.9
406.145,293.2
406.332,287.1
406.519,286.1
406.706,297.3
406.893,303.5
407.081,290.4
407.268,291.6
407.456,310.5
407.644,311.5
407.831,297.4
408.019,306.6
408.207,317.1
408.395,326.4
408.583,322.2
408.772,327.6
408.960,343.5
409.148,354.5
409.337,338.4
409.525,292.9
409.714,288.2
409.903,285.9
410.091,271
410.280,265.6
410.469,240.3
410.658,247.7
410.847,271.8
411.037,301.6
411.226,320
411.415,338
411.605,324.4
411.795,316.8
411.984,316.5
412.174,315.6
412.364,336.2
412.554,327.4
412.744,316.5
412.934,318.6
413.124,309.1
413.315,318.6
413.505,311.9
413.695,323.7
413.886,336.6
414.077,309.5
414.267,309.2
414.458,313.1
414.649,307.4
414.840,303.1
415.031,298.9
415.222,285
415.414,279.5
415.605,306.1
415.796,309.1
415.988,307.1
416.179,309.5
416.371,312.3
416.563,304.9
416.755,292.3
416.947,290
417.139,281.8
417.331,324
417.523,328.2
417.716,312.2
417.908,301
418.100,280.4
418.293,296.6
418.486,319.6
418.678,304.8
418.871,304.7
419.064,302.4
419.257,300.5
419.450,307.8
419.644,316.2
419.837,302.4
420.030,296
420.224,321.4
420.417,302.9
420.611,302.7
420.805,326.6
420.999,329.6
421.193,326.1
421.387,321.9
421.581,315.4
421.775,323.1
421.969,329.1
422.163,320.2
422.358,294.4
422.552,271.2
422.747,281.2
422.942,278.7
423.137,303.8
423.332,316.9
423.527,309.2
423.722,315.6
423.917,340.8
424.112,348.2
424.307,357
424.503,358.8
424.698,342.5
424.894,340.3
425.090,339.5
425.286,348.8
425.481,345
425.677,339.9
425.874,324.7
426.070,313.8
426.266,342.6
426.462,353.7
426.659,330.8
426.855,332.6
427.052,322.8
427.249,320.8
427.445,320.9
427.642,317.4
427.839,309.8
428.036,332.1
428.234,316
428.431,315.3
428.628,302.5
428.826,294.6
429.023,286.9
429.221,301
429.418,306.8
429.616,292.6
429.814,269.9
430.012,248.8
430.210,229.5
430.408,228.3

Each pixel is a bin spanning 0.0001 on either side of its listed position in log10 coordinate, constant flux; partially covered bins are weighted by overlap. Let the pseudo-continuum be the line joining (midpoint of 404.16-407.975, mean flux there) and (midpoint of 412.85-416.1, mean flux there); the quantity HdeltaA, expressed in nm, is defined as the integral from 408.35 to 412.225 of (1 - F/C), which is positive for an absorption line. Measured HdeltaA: 0.01 nm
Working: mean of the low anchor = 303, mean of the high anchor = 309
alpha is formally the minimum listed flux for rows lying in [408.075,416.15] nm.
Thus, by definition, 240.3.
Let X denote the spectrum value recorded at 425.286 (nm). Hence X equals 348.8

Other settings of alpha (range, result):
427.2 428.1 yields 309.8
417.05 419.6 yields 280.4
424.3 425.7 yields 339.5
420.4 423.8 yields 271.2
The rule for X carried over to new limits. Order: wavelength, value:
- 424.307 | 357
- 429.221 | 301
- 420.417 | 302.9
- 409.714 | 288.2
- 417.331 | 324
